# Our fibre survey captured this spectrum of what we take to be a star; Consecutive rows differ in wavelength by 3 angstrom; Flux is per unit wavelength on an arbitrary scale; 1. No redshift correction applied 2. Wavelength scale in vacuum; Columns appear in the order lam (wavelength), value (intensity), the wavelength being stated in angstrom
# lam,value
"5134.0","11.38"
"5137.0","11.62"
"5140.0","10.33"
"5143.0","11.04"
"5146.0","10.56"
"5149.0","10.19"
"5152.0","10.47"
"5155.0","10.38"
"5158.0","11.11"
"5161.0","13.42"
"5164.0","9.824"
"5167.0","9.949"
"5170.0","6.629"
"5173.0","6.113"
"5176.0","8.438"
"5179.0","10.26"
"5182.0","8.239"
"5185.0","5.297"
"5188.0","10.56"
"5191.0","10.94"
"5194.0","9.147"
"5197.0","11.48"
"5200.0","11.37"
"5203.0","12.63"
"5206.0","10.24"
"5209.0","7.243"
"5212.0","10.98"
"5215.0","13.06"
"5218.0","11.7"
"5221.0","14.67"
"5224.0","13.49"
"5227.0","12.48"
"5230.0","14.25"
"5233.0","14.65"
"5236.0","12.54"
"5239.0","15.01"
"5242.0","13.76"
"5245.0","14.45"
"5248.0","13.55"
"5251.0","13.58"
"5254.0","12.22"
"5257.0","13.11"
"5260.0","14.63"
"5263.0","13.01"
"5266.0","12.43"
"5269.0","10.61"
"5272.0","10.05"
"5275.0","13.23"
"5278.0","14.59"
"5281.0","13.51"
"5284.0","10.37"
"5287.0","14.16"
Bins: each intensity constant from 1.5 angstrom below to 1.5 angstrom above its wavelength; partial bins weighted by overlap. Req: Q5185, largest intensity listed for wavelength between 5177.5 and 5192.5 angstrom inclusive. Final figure 10.94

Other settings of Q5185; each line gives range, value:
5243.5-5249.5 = 14.45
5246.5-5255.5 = 13.58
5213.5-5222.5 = 14.67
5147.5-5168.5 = 13.42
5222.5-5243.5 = 15.01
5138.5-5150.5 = 11.04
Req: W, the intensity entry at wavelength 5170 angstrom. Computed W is 6.629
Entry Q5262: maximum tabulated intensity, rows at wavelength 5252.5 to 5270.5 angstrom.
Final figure 14.63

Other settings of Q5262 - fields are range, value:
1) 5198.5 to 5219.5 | 13.06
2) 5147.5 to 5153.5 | 10.47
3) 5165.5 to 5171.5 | 9.949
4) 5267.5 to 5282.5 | 14.59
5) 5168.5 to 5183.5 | 10.26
